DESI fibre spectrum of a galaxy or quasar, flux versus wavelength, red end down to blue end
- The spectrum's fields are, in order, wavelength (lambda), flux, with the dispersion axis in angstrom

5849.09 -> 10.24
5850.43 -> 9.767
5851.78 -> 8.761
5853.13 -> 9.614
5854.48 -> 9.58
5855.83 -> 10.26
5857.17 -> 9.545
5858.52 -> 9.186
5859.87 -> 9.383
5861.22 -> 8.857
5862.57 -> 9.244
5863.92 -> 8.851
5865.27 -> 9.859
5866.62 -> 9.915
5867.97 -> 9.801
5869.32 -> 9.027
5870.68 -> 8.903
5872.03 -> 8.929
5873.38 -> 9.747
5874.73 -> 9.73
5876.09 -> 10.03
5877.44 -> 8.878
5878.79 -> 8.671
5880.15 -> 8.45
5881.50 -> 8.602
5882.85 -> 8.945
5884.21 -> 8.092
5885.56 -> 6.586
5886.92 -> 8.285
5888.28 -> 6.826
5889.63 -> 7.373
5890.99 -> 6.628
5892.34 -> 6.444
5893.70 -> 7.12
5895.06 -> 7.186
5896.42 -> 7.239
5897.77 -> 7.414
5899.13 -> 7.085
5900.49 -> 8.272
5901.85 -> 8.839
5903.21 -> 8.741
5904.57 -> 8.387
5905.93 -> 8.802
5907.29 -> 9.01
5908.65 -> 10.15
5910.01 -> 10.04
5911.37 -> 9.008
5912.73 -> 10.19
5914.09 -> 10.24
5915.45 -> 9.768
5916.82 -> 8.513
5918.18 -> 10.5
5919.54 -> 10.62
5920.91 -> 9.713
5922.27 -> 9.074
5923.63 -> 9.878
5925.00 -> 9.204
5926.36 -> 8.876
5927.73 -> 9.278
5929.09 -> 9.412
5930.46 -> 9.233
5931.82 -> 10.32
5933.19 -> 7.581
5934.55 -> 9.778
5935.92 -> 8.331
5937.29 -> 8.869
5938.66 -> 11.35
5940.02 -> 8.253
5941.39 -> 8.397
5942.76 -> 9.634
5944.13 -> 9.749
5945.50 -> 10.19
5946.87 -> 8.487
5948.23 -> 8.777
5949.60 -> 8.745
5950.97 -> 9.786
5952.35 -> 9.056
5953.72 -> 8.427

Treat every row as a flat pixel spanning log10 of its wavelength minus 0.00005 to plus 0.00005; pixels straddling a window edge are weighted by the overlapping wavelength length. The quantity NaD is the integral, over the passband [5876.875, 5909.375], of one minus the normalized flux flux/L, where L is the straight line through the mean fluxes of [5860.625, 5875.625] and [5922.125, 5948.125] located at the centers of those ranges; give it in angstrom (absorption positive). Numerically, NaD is 4.60 angstrom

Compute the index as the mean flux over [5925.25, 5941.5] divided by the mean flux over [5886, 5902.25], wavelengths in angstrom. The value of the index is 1.25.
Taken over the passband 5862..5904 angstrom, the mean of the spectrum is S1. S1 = 8.37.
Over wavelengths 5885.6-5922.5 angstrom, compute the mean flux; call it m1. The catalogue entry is 8.53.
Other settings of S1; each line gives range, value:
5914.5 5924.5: 9.72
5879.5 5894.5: 7.57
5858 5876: 9.36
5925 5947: 9.25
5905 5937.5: 9.43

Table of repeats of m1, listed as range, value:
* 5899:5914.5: 9.11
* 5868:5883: 9.12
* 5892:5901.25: 7.29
